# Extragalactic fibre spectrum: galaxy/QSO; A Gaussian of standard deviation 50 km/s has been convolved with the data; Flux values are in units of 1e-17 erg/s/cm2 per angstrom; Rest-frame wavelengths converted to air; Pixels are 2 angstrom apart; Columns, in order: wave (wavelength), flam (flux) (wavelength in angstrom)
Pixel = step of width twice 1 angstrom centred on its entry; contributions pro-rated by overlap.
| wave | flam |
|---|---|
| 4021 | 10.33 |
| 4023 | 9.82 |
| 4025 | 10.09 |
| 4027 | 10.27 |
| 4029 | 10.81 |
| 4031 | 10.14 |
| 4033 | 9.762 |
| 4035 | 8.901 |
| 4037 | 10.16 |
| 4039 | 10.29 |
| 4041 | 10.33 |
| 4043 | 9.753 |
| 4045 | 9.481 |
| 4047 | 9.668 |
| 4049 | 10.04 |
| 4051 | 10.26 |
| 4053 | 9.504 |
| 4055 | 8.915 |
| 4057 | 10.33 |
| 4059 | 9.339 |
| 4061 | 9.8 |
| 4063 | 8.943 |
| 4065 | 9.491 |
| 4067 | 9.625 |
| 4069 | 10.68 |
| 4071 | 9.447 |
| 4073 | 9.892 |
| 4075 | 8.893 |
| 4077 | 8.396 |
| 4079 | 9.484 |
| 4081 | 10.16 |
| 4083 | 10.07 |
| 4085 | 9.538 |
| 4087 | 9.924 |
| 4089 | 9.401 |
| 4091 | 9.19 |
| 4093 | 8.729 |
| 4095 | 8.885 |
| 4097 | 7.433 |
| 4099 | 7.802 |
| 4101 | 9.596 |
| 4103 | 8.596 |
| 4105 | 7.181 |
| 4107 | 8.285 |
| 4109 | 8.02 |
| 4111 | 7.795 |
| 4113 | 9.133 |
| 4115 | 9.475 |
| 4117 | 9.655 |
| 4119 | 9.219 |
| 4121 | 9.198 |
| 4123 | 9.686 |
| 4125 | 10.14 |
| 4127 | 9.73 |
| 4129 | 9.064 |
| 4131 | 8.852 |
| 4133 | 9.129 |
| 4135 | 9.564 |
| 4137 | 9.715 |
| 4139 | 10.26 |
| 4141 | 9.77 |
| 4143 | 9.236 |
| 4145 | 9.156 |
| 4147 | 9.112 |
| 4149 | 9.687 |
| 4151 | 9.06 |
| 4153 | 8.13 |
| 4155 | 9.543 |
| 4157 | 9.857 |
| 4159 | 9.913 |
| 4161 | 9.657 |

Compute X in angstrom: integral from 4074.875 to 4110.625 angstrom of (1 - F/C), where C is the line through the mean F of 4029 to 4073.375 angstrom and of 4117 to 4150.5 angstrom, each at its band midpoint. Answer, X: 2.9 angstrom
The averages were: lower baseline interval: 9.78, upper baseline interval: 9.47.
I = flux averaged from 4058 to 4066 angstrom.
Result 9.39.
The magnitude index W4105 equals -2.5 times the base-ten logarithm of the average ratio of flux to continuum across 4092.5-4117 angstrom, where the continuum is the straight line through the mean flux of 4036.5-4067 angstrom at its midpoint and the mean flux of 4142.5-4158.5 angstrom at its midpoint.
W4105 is 0.12 mag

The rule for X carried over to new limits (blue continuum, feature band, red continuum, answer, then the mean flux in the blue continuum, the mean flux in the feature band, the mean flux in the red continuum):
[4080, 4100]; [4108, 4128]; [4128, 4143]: 0.3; 9.11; 9.21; 9.46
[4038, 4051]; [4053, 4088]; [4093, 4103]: -1.4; 9.95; 9.58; 8.48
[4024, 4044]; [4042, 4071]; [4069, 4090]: 0.4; 10.1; 9.69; 9.58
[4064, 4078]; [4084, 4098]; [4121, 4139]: 0.7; 9.49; 9.01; 9.51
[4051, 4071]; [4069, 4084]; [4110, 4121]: -0.1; 9.65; 9.56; 9.07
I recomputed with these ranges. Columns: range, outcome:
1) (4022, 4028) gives 10.1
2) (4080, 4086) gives 9.92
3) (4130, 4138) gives 9.31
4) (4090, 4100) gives 8.41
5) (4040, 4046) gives 9.85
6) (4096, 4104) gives 8.36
